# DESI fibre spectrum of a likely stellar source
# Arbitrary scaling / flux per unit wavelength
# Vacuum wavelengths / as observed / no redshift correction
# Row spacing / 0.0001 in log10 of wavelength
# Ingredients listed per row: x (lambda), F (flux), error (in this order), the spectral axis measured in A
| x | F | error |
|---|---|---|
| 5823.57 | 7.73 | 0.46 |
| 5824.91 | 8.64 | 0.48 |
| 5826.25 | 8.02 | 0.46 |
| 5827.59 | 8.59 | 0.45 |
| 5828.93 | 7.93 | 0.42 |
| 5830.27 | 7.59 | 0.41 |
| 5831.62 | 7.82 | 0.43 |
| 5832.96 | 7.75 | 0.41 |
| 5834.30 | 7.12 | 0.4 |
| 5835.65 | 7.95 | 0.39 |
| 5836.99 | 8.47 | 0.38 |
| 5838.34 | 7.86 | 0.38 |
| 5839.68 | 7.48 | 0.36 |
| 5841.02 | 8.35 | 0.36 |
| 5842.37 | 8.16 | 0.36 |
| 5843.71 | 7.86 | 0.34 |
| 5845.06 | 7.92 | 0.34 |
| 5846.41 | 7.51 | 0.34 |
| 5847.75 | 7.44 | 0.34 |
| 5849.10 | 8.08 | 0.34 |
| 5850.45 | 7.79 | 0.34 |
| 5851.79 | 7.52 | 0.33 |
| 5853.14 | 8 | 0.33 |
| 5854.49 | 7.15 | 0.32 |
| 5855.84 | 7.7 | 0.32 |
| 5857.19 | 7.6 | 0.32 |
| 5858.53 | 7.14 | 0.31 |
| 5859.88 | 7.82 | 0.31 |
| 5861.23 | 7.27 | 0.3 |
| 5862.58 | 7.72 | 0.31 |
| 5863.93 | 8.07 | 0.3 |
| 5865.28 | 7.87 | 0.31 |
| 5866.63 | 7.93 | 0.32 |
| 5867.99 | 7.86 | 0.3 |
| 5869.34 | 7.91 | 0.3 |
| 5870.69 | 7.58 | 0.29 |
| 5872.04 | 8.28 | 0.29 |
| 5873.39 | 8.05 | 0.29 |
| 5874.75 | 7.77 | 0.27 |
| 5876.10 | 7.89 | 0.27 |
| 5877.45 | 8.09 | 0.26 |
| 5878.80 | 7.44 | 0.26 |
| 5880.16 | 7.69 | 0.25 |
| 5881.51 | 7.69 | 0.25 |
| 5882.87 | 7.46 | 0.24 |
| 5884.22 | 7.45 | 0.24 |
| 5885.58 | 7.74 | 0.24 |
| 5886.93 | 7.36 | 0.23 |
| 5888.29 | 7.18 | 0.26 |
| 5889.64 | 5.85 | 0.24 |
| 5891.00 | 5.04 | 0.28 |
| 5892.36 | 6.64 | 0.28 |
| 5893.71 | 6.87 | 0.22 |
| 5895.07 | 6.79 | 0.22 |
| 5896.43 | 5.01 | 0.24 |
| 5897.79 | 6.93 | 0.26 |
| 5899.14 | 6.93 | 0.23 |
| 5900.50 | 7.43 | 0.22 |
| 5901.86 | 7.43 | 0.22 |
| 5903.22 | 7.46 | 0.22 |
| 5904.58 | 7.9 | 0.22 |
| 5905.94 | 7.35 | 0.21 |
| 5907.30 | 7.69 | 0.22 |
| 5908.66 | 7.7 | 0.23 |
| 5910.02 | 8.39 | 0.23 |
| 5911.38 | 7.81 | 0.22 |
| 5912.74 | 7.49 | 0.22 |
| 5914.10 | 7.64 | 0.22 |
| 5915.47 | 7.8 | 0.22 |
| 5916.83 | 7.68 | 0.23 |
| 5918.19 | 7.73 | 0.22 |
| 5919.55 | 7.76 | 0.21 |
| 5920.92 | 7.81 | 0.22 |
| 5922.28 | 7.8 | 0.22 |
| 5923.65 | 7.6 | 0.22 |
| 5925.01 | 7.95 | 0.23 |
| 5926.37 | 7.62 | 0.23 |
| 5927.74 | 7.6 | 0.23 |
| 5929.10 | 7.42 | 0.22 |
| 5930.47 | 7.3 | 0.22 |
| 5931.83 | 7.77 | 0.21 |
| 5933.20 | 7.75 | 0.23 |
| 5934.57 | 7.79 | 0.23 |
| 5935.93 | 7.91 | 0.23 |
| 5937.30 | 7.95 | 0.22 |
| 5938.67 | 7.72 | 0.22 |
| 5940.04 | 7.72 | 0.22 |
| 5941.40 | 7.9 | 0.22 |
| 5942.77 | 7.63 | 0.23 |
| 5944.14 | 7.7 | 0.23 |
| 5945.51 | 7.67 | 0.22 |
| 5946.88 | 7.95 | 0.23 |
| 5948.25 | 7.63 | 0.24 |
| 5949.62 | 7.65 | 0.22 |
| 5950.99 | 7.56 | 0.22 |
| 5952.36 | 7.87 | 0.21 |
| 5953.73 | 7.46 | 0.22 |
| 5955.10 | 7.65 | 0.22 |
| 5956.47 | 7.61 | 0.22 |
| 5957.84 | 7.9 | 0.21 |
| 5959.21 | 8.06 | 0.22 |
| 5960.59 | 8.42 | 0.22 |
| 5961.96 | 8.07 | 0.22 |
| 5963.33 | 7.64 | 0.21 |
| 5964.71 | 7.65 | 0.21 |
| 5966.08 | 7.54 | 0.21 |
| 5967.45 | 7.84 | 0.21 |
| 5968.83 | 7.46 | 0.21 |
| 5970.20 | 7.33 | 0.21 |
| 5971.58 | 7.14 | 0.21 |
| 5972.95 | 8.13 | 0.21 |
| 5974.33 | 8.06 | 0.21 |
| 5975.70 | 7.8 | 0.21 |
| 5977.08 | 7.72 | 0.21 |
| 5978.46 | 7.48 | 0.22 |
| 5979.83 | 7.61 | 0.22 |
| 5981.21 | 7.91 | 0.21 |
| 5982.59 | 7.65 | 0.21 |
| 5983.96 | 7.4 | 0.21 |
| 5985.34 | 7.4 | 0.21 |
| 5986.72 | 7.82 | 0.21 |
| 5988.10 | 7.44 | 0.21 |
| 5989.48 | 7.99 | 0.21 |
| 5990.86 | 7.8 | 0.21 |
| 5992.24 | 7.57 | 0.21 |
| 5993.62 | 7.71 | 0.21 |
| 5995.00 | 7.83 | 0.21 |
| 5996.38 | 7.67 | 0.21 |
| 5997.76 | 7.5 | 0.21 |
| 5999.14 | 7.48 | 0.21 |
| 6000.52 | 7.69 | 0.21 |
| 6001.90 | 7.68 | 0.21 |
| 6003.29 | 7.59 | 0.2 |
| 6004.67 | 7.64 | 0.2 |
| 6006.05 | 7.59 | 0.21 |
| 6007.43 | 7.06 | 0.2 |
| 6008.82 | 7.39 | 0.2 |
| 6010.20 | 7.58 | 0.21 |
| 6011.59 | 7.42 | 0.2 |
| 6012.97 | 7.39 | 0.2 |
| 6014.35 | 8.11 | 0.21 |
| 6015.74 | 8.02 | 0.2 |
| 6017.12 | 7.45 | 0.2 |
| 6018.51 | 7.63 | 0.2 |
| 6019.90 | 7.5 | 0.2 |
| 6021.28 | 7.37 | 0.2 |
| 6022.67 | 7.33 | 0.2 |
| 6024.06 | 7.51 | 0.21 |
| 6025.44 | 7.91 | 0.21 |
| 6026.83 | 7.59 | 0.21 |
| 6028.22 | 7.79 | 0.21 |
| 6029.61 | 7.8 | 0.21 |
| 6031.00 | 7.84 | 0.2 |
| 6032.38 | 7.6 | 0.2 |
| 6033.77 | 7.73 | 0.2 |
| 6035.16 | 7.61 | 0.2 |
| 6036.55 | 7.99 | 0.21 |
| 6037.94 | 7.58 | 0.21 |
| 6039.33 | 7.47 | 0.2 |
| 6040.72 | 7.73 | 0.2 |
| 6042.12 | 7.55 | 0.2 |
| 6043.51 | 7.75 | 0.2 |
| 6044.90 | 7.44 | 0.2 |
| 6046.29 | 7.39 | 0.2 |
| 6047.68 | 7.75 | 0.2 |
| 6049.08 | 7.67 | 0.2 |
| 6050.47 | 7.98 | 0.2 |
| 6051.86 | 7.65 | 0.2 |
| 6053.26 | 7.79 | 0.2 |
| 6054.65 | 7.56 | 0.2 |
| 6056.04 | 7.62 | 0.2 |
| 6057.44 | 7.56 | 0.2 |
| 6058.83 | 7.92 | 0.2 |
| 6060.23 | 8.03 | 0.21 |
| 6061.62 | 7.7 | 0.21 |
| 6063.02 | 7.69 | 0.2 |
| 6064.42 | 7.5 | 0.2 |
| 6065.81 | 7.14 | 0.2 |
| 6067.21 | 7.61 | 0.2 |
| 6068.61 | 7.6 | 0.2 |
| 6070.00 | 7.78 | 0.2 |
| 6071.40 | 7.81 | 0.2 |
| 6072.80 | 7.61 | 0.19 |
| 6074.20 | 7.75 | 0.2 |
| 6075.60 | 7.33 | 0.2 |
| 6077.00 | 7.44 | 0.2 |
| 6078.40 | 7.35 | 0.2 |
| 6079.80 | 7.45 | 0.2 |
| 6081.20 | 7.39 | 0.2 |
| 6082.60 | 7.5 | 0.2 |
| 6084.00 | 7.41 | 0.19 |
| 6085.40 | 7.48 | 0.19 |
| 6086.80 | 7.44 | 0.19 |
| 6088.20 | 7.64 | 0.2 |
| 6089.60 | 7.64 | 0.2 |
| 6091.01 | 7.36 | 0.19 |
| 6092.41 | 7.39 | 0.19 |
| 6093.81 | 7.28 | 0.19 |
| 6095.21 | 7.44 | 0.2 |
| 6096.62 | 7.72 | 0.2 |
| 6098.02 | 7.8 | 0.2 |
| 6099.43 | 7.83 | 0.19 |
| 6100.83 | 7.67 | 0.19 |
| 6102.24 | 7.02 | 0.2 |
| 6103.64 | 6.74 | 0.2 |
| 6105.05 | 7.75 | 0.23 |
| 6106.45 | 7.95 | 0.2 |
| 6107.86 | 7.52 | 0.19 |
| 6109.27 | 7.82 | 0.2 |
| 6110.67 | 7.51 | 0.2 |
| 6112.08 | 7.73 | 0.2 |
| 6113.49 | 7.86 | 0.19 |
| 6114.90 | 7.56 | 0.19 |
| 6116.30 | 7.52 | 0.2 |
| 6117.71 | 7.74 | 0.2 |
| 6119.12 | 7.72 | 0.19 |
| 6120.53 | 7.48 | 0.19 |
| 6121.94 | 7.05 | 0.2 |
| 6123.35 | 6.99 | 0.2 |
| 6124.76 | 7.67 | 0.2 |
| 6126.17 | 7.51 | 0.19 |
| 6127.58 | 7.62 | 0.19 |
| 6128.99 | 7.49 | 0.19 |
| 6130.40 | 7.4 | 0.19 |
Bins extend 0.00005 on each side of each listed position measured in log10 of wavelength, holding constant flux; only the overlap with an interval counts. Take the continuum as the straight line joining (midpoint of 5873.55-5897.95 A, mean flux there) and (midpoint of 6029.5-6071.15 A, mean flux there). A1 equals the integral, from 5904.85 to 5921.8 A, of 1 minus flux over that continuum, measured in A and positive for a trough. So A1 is -1.4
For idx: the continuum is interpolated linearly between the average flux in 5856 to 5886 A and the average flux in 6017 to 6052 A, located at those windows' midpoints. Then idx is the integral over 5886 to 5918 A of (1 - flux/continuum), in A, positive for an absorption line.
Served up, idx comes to 2.3 A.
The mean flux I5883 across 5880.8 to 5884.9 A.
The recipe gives 7.54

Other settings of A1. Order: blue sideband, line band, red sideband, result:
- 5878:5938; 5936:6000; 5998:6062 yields -1.7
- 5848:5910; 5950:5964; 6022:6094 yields -0.6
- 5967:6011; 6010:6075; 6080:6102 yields -0.8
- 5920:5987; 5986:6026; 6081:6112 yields 0.2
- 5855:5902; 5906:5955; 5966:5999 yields -1.4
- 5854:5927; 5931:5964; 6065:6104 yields -1.3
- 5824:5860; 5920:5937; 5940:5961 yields 0.2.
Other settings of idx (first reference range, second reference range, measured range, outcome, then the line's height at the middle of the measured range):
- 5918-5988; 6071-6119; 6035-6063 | -0.3 A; 7.6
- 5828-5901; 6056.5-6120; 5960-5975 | -0.4 A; 7.54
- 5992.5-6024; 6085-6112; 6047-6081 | -0.4 A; 7.55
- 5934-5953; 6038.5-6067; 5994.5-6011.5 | 0.3 A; 7.7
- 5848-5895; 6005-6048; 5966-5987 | -0.2 A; 7.57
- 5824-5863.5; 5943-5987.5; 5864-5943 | 2.4 A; 7.76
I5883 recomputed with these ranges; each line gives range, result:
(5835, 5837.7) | 8.2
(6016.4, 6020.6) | 7.54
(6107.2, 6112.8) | 7.64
